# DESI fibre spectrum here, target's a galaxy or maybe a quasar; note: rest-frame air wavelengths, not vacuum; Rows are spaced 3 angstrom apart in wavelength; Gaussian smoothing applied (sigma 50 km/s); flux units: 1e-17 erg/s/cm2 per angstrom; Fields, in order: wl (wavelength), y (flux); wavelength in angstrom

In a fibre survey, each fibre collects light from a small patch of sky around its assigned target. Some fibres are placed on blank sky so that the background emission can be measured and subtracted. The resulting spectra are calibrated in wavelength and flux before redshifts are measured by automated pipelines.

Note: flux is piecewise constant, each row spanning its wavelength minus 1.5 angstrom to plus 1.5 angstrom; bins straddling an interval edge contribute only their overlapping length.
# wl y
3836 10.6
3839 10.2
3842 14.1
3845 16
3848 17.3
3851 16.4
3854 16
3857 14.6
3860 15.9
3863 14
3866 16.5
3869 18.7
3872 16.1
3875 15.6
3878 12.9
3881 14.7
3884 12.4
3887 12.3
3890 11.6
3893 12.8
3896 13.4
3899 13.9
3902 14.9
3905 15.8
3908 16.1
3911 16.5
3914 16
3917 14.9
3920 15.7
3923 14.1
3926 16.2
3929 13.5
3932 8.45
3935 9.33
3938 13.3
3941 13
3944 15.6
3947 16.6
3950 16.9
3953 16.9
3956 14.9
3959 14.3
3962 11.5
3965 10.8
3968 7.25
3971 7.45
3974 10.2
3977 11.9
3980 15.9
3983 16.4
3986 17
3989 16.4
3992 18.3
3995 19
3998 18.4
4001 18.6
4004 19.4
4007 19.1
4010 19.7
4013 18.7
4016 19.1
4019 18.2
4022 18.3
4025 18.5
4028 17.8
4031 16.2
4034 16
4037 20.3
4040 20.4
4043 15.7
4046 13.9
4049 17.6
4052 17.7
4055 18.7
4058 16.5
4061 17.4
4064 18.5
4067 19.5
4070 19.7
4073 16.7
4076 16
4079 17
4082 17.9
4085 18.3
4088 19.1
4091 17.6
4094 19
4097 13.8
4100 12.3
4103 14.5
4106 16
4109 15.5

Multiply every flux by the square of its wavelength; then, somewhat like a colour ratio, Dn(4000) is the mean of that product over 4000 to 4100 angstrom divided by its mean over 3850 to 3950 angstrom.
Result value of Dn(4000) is 1.32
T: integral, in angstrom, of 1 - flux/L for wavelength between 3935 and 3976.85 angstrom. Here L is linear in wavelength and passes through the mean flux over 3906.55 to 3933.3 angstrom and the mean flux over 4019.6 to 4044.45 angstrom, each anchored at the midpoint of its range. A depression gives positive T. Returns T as 7.6 angstrom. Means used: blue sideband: 14.6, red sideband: 17.9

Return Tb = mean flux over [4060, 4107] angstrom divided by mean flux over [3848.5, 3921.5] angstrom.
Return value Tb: 1.14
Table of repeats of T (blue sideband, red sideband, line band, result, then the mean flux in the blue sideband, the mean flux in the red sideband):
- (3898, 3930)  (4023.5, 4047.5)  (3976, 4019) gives -2.8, 15.3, 17.3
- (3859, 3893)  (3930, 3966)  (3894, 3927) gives -2.7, 14.5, 13.5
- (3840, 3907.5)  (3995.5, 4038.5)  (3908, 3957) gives 5.3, 14.8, 18.5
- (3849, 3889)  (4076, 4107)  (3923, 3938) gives 3.1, 15.1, 16.5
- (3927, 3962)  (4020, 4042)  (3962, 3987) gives 5.6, 13.8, 18.2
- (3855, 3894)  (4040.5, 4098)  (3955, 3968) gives 3.0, 14.5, 17.5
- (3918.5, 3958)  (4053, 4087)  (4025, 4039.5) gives -0.9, 14.2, 17.9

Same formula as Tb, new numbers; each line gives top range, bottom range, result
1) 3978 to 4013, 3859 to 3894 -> 1.24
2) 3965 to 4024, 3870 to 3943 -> 1.16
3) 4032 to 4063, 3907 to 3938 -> 1.24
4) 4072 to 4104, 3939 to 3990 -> 1.21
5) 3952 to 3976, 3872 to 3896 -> 0.86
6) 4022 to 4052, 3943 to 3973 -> 1.33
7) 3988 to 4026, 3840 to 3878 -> 1.18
